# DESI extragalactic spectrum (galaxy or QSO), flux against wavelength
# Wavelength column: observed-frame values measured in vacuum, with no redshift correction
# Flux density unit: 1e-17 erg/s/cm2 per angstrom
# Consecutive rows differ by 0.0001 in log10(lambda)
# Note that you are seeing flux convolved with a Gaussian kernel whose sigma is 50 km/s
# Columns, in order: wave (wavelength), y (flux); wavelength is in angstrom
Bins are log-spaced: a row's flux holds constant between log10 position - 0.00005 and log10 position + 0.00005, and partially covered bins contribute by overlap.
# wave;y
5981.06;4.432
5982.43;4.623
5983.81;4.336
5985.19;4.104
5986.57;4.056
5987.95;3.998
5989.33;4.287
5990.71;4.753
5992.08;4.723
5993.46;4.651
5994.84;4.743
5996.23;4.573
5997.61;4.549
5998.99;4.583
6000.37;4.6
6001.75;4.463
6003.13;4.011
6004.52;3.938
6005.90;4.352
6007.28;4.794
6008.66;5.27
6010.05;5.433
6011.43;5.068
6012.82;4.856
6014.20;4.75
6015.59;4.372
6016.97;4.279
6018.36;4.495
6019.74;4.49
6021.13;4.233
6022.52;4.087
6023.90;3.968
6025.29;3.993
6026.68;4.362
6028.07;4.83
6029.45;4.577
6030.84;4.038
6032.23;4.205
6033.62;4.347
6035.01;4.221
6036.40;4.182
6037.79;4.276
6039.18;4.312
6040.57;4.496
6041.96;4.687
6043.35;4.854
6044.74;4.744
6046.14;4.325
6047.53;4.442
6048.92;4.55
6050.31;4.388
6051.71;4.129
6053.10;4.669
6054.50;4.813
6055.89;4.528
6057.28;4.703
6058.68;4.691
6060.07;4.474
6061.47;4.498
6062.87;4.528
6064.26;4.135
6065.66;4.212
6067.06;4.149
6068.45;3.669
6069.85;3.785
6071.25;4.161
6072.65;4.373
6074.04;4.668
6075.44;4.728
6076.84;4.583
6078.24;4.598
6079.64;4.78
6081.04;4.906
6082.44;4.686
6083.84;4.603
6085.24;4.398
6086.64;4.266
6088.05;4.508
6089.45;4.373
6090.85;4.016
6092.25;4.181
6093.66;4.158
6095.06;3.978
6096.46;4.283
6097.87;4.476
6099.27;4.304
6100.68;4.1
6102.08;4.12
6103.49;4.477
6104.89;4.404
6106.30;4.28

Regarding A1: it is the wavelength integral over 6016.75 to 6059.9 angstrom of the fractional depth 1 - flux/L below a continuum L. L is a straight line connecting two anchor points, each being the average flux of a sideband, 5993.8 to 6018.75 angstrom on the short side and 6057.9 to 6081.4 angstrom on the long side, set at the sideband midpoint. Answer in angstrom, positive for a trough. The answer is 0.85 angstrom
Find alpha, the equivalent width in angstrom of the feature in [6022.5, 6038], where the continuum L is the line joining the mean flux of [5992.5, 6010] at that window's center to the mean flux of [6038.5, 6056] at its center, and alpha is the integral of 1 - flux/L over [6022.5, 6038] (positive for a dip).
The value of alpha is 1.0 angstrom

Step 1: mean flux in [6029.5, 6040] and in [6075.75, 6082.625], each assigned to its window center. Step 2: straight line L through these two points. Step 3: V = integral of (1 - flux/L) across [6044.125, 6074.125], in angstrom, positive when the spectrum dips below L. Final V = 0.8 angstrom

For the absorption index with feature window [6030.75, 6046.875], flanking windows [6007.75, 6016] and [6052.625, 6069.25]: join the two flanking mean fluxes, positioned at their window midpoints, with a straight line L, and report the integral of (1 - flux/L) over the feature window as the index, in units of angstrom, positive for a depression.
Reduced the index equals 0.9 angstrom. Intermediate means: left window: 4.97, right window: 4.41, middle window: 4.4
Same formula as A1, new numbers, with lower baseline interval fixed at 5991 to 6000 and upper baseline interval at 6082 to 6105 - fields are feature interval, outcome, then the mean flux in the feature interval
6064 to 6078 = 0.39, 4.26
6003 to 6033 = 0.56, 4.48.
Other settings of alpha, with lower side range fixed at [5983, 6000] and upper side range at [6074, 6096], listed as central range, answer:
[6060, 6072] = 0.8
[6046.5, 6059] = -0.2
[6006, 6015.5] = -1.1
